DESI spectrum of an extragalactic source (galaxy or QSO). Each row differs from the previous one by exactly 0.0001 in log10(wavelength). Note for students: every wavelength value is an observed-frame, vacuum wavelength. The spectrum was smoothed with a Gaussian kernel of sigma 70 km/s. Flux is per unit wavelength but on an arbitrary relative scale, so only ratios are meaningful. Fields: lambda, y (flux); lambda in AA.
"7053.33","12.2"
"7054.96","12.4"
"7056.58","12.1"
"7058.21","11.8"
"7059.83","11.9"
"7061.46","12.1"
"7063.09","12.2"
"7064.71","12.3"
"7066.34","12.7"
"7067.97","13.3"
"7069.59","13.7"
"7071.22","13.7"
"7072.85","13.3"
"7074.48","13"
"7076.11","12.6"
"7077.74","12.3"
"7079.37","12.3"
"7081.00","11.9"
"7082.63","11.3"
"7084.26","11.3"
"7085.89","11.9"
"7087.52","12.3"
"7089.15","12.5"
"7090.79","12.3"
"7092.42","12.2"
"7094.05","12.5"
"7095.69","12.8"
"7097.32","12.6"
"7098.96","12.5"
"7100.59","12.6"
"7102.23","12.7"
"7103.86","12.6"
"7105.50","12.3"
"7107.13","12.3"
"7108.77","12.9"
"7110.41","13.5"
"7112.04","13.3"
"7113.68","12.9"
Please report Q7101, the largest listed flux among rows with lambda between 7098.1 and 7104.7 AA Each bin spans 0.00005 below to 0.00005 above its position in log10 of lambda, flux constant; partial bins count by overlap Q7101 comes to 12.7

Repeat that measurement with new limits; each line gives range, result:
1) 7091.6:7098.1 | 12.8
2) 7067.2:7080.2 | 13.7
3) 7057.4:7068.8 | 13.3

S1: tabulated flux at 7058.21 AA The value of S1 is 11.8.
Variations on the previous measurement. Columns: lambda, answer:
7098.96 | 12.5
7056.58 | 12.1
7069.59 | 13.7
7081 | 11.9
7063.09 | 12.2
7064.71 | 12.3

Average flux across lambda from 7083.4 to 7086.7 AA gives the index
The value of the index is 11.6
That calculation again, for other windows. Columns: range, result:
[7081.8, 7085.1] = 11.3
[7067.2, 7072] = 13.6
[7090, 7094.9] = 12.3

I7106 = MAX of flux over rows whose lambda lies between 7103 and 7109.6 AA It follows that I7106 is 12.9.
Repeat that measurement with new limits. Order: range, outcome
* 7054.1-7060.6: 12.4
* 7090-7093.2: 12.3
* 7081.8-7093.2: 12.5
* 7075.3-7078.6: 12.6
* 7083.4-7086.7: 11.9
